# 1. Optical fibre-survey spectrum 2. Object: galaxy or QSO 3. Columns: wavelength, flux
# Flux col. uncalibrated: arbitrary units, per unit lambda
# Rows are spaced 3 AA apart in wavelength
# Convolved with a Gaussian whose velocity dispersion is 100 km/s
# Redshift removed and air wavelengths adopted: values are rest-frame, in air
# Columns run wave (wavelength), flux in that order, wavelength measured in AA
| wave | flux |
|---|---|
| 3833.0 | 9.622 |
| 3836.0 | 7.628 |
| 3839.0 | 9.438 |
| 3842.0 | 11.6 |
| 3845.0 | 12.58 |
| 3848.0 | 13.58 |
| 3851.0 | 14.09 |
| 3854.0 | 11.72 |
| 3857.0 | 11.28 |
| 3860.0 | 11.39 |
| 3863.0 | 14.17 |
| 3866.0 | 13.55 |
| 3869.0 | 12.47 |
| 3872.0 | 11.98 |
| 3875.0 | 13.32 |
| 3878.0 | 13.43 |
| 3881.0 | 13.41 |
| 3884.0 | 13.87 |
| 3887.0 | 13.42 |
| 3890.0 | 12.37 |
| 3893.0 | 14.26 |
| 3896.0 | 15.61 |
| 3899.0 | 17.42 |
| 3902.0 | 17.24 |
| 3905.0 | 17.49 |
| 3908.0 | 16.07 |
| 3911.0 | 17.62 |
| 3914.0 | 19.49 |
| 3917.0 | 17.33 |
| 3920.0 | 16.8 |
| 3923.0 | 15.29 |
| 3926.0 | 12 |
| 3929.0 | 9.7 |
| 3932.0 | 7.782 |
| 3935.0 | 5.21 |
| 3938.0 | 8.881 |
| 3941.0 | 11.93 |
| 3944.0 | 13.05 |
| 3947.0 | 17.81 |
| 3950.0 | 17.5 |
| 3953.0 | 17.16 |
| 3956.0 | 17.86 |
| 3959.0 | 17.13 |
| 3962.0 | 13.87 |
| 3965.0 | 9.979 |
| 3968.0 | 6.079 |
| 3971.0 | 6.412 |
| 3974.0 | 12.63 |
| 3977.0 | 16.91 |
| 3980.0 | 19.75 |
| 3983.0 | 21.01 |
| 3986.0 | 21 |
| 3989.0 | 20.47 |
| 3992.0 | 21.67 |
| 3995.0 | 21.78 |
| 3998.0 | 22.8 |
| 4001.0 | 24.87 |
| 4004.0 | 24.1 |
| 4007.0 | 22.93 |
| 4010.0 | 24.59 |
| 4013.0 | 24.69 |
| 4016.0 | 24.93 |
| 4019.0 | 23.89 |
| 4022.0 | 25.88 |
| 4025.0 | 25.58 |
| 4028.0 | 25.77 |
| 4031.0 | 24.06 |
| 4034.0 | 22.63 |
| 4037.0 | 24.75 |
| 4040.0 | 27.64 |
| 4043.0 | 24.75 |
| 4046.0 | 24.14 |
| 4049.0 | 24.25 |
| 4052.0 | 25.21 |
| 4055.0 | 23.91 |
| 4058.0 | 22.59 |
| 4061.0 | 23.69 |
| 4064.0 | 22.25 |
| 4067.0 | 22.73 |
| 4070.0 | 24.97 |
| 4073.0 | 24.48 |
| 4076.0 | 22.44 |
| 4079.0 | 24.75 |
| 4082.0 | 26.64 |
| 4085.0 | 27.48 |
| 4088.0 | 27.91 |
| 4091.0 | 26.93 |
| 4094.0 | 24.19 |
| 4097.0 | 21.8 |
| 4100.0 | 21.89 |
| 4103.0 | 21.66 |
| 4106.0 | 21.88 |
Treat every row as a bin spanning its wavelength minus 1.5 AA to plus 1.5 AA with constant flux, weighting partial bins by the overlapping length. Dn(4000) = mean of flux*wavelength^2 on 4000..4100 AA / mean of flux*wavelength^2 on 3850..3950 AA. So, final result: 1.9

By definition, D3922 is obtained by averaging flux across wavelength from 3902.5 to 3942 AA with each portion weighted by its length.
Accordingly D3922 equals 13.6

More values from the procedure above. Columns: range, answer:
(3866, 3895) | 13.2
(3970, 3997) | 18.3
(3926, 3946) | 9.83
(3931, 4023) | 17.6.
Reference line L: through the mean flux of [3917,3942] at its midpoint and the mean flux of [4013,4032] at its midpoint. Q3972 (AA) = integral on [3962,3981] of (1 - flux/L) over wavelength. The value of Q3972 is 6.2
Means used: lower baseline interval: 11.3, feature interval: 11.9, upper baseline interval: 25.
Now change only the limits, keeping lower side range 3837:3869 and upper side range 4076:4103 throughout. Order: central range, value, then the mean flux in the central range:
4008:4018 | -1.8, 24.6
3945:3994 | 6.3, 16.1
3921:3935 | 4.7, 10.8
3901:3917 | -2.4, 17.6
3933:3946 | 5.3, 10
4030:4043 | -1.6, 24.8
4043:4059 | -0.9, 24.1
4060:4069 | 0.2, 23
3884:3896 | 0.5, 13.7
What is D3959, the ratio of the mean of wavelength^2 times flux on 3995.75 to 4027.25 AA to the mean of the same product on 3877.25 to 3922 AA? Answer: 1.64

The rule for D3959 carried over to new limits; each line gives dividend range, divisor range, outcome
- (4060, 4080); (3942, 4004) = 1.44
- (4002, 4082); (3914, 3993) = 1.75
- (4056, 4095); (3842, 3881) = 2.15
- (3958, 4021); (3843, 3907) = 1.48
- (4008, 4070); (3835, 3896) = 2.11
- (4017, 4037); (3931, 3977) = 2.06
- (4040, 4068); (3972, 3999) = 1.27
